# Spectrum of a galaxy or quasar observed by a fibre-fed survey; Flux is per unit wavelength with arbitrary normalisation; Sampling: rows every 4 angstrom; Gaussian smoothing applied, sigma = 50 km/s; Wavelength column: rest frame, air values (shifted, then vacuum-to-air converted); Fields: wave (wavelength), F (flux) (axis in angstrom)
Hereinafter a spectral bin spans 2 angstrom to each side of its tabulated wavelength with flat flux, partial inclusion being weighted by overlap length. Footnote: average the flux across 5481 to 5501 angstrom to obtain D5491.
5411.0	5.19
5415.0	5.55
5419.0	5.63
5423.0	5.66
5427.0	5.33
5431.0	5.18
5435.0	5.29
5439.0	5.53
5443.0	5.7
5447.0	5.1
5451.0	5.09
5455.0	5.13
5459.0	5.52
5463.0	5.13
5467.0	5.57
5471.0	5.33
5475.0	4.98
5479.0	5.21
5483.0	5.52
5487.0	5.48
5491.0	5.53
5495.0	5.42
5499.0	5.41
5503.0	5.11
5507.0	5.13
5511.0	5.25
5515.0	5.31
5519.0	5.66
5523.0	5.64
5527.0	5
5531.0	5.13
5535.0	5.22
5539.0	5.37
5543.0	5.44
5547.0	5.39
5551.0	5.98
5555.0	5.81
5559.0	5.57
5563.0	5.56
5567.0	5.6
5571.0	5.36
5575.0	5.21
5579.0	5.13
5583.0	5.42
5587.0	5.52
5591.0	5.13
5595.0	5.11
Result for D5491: 5.47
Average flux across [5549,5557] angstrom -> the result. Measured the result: 5.89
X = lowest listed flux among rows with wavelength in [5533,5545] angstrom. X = 5.22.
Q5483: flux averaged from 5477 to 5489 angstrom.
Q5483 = 5.4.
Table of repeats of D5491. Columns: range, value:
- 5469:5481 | 5.17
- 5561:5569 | 5.58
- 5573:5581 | 5.17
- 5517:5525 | 5.65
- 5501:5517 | 5.2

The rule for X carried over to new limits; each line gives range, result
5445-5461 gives 5.09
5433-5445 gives 5.29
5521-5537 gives 5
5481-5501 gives 5.41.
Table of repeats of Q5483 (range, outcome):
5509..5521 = 5.41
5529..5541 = 5.24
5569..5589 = 5.33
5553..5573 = 5.58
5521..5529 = 5.32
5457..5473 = 5.39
